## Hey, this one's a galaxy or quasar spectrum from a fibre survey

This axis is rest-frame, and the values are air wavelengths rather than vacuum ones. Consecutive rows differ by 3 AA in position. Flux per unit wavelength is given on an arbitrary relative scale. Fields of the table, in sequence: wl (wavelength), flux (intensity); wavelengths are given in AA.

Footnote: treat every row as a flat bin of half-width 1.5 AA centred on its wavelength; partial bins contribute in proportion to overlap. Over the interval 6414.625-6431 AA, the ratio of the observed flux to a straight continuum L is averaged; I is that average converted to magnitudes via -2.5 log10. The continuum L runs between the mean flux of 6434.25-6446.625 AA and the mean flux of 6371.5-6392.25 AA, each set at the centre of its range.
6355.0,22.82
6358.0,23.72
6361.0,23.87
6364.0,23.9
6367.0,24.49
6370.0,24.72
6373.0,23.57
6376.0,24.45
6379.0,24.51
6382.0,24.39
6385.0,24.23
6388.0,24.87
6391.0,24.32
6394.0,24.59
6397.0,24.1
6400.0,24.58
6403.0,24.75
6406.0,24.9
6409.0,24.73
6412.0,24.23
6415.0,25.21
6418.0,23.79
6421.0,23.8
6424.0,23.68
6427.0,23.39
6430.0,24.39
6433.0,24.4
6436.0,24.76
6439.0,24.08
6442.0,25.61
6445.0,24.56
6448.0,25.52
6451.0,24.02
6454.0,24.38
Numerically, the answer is 0.03 mag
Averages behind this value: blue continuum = 24.3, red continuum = 24.8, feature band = 24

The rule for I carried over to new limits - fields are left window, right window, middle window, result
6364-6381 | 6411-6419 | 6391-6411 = -0.007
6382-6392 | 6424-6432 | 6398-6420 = -0.018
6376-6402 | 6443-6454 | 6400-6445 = 0.008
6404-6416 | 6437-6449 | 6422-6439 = 0.033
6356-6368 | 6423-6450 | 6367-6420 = -0.013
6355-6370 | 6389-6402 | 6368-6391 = -0.009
